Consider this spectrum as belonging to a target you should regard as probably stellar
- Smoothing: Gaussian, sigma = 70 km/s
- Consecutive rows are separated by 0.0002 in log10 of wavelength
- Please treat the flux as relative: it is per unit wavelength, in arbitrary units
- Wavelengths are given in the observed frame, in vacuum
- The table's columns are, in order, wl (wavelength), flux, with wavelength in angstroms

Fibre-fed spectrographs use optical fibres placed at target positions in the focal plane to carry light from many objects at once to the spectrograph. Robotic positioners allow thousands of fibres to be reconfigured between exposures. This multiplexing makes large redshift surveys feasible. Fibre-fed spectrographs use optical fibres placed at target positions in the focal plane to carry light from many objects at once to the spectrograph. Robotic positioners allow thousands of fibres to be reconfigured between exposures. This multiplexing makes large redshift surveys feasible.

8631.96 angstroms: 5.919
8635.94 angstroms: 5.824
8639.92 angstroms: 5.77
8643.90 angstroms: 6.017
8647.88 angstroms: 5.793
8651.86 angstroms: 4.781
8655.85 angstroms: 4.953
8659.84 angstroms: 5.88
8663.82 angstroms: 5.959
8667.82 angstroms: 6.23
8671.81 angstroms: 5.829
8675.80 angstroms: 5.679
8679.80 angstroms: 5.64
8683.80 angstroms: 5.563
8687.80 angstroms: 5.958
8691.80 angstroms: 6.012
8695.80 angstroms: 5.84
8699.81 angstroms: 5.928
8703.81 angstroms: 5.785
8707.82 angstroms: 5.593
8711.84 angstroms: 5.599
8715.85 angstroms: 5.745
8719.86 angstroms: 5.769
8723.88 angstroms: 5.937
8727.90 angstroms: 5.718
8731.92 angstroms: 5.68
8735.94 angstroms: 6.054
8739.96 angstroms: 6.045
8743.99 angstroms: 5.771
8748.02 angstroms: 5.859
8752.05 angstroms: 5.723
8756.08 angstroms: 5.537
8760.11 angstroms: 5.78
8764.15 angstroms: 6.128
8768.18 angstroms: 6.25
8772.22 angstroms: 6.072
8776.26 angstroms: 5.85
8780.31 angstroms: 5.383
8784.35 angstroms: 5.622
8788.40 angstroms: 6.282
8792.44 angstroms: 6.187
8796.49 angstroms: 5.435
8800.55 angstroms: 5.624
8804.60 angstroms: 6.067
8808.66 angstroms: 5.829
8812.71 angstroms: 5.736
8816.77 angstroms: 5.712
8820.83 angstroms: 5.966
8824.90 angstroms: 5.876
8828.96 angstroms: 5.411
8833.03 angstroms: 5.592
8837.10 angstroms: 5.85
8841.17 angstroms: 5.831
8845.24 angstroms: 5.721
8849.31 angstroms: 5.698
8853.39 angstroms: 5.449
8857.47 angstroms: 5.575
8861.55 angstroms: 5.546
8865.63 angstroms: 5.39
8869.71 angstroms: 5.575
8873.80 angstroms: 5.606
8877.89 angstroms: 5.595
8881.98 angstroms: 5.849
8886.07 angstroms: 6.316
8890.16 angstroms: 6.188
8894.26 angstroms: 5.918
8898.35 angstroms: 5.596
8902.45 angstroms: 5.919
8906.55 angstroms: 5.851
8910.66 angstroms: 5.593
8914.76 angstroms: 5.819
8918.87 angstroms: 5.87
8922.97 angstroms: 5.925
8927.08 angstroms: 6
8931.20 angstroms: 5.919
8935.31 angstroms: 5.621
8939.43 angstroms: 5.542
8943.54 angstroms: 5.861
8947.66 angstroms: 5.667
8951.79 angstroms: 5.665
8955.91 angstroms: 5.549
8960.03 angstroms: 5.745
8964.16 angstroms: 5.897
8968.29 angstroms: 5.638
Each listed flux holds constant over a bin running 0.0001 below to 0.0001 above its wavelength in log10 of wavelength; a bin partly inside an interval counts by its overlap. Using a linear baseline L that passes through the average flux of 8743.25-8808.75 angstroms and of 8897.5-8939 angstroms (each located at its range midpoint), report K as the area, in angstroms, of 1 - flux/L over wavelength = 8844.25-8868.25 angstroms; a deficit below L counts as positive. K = 1.1 angstroms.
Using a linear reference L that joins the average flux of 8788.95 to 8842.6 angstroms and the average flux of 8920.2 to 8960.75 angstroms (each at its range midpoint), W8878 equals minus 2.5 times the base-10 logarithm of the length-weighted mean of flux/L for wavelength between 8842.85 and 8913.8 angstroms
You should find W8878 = 0.01 mag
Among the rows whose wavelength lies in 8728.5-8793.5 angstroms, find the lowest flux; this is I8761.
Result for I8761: 5.383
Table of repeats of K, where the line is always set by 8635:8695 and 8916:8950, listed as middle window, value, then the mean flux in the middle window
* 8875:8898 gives -0.58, 5.93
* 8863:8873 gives 0.48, 5.5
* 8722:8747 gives -0.53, 5.87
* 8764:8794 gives -1.05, 5.96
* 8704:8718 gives 0.18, 5.66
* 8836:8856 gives 0.26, 5.7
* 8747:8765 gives -0.09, 5.78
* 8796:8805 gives 0.11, 5.69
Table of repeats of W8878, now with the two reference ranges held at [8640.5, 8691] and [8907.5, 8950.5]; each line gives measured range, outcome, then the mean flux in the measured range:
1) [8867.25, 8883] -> 0.02 mag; 5.64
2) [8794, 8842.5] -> 0.00 mag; 5.75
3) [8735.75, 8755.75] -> -0.02 mag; 5.85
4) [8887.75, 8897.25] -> -0.05 mag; 6.02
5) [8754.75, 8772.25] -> -0.04 mag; 5.96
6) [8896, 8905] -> 0.00 mag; 5.77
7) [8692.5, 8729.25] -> -0.01 mag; 5.78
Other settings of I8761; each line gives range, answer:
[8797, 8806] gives 5.624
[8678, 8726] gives 5.563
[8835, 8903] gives 5.39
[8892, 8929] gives 5.593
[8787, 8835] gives 5.411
